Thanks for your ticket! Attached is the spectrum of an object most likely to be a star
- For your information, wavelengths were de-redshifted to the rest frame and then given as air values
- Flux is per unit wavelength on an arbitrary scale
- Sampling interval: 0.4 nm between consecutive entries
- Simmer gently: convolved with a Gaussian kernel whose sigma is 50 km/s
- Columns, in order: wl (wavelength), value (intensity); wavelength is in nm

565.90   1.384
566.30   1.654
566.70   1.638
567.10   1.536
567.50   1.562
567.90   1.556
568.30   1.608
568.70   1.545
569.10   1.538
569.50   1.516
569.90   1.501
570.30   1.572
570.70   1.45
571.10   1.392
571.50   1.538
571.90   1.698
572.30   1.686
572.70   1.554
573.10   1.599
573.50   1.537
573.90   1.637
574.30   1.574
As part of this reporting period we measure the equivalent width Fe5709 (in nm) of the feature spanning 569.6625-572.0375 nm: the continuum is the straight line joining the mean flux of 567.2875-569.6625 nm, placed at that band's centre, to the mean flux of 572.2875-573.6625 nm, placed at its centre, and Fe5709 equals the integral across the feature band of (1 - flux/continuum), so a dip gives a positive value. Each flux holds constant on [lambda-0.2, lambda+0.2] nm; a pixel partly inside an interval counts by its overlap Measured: 0.07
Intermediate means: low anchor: 1.55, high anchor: 1.58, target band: 1.52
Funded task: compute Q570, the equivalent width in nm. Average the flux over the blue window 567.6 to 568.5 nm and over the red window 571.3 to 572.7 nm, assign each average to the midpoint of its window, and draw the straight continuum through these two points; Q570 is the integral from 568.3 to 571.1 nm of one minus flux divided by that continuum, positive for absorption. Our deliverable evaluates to 0.14 nm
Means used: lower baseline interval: 1.58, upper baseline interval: 1.63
